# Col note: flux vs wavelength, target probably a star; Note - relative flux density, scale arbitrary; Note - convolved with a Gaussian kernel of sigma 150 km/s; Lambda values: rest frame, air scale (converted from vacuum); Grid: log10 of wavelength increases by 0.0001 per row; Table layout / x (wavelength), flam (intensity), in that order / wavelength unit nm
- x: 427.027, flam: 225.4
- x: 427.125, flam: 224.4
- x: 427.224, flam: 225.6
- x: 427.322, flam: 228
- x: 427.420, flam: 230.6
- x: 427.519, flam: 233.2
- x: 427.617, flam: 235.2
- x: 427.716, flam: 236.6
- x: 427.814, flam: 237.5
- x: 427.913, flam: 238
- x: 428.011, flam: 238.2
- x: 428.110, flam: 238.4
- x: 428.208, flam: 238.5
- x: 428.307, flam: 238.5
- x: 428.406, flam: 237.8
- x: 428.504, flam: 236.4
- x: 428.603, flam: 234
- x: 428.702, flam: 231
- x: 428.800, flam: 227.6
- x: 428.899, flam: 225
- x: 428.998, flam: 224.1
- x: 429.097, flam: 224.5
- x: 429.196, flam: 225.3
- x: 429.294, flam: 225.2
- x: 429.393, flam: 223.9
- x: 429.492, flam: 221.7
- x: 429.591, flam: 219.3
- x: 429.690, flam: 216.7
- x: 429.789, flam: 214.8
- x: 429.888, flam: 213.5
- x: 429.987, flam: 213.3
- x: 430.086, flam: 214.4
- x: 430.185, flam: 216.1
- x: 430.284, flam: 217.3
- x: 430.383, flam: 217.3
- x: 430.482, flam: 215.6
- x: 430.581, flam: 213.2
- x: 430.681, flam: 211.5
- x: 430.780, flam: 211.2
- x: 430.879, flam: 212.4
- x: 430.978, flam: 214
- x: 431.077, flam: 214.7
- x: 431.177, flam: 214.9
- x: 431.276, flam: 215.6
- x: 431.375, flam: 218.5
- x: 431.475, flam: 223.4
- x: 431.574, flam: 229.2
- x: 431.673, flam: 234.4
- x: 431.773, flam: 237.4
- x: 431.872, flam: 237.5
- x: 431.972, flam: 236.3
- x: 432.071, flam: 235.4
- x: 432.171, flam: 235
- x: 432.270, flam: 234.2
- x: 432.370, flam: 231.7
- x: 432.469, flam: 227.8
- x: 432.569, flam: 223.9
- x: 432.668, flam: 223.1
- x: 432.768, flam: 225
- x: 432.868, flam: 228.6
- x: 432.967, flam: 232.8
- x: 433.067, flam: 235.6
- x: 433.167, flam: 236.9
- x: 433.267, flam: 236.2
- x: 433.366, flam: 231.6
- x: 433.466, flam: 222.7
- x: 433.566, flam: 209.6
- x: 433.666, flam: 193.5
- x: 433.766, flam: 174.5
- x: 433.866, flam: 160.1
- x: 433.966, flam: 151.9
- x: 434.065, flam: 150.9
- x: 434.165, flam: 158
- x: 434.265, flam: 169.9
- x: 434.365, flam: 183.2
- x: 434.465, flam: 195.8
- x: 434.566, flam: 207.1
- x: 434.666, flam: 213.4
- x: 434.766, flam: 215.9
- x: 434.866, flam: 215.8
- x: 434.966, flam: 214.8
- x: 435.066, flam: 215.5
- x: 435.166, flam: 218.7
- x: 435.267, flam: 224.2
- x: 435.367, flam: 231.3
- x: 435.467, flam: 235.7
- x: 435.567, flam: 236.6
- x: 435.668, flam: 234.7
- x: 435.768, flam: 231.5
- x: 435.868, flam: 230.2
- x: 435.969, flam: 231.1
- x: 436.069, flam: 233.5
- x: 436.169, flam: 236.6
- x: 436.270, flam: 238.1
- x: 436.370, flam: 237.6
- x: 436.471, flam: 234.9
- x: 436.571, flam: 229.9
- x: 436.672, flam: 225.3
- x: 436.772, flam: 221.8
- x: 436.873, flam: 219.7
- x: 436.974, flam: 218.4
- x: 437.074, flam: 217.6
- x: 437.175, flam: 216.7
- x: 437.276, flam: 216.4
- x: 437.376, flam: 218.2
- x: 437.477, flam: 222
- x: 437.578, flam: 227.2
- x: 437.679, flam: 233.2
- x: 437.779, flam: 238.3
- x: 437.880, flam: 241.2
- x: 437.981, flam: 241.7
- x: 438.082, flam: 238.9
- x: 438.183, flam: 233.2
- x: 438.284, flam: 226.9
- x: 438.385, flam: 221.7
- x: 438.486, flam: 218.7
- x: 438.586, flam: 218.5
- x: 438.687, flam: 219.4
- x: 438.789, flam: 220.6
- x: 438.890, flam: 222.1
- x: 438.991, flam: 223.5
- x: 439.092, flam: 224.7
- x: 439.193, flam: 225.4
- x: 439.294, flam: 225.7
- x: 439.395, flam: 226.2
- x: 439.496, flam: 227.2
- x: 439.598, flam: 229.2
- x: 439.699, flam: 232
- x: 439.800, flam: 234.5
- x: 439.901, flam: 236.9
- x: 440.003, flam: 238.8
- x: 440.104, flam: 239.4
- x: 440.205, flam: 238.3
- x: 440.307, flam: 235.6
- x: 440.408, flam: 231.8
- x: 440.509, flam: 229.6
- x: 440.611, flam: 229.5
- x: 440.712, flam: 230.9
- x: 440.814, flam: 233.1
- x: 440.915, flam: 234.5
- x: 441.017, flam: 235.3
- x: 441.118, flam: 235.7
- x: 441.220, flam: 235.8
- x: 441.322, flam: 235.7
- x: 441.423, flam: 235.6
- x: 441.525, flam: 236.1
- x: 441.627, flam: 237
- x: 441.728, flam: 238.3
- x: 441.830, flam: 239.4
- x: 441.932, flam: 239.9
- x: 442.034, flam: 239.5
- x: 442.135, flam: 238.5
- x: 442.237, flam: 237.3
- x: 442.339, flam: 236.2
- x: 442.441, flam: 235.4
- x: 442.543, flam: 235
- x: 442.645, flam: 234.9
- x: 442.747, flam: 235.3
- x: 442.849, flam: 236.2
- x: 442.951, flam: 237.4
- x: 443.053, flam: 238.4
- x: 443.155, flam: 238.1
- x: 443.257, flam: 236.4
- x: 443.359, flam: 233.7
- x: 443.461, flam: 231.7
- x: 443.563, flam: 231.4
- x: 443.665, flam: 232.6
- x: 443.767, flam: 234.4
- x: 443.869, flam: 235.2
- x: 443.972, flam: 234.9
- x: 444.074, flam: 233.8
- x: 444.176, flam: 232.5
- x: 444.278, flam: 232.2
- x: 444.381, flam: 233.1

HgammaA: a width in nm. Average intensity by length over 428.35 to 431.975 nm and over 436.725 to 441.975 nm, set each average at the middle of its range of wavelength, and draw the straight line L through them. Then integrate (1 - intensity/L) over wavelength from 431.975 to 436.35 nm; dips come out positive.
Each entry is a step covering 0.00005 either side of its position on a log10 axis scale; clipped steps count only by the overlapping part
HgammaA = 0.18 nm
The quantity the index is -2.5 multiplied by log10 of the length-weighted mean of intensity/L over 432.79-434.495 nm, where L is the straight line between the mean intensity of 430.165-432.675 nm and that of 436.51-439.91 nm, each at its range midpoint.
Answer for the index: 0.13 mag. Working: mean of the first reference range 223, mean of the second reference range 226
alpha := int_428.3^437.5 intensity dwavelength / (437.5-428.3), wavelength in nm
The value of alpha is 219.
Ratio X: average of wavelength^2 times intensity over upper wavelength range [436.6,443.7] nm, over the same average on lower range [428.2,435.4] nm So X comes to 1.11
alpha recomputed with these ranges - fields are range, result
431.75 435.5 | 213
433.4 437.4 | 212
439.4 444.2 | 235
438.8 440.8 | 230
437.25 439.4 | 227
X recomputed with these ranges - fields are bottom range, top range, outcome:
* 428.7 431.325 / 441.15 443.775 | 1.15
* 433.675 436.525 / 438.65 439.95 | 1.10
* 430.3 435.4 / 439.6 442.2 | 1.14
